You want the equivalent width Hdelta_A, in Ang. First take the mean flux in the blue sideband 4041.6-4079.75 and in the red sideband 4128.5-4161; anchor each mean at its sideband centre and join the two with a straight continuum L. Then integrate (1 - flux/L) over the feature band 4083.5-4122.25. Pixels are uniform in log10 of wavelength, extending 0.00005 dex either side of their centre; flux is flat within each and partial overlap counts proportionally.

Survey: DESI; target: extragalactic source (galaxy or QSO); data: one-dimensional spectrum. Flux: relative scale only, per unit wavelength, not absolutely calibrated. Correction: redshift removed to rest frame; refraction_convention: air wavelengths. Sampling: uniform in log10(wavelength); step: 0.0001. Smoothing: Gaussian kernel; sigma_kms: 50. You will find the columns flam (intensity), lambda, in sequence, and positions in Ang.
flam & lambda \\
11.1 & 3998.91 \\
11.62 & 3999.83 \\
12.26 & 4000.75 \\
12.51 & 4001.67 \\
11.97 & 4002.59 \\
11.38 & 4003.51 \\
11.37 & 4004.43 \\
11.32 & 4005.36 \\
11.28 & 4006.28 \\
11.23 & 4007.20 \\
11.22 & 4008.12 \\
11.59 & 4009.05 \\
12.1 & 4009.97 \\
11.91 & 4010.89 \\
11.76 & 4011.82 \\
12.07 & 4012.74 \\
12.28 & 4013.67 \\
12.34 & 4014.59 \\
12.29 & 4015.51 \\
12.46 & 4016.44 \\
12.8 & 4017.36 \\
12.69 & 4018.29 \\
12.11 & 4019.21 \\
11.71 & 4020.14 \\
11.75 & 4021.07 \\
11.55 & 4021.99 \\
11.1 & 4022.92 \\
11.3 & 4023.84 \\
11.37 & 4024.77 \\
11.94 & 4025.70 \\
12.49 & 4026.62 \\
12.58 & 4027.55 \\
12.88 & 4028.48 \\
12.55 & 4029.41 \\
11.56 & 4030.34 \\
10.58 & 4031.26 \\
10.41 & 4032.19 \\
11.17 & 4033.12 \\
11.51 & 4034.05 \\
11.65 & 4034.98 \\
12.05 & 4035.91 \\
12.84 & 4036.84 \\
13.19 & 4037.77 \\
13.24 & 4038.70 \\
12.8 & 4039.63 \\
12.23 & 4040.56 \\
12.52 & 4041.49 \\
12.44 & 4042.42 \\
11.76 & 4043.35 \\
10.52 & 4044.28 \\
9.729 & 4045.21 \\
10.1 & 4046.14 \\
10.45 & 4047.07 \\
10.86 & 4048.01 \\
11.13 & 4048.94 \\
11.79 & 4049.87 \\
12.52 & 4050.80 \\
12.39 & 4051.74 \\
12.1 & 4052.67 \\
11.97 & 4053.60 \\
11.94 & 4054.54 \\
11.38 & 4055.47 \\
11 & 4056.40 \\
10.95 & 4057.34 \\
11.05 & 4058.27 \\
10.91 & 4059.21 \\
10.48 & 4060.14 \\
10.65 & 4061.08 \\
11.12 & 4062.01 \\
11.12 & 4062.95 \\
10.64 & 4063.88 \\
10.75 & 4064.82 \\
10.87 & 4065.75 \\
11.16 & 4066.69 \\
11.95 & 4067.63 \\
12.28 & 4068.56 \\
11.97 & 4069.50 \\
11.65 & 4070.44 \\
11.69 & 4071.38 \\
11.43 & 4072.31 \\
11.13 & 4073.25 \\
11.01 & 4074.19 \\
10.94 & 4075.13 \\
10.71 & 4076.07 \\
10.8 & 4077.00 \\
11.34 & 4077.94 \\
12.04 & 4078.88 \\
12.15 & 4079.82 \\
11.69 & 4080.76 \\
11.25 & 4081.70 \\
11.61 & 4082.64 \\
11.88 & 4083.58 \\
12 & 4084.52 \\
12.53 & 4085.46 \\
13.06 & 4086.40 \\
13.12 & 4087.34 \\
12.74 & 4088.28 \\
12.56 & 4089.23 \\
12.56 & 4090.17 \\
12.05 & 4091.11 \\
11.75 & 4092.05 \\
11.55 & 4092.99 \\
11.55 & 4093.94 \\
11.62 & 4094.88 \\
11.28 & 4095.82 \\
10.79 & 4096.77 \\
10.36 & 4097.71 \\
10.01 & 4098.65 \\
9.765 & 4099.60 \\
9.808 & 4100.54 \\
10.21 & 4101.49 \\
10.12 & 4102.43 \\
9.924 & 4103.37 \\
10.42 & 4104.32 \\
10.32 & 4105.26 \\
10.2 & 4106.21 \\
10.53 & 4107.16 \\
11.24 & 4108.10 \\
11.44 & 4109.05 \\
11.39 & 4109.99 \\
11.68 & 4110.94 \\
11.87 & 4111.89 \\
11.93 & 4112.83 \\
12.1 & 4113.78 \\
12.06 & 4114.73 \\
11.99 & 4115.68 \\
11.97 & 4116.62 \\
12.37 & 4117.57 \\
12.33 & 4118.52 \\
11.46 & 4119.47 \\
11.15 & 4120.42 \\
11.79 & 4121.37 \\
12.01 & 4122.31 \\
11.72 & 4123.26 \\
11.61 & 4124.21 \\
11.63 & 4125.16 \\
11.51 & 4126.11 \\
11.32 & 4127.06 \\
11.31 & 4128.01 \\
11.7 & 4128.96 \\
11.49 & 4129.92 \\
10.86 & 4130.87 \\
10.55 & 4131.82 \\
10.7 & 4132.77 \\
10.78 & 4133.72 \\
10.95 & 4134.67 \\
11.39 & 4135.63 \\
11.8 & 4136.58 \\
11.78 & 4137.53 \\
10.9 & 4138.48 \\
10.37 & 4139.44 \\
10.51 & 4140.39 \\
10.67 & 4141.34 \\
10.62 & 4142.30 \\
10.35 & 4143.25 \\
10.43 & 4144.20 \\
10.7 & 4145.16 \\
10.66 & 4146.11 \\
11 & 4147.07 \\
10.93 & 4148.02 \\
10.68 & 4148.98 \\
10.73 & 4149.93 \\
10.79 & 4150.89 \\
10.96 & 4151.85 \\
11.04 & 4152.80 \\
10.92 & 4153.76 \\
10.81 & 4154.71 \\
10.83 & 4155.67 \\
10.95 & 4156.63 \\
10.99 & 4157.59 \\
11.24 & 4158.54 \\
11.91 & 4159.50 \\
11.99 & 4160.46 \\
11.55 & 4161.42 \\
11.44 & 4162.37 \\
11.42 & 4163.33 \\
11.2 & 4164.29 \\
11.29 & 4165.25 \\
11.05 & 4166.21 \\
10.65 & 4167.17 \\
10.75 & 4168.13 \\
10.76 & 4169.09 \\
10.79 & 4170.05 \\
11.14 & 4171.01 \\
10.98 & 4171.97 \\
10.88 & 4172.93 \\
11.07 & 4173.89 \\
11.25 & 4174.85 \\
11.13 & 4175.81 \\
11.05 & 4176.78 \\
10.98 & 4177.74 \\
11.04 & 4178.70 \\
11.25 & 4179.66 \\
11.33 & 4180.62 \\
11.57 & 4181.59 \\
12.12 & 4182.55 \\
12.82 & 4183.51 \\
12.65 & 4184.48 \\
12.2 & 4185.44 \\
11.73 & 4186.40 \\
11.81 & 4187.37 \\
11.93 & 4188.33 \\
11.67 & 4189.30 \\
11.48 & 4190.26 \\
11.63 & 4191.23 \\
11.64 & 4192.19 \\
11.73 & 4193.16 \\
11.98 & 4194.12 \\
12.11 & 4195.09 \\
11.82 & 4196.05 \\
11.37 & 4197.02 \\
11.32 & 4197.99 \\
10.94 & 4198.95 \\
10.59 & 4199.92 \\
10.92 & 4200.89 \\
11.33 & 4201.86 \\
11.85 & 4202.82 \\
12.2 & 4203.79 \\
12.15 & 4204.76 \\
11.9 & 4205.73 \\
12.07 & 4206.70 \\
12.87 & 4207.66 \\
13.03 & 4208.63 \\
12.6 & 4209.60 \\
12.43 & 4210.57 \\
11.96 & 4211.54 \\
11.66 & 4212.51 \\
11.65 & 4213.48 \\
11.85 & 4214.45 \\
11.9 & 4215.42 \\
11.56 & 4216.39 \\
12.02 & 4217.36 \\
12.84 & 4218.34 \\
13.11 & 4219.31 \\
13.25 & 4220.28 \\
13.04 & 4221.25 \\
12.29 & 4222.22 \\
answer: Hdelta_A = -1.1 Ang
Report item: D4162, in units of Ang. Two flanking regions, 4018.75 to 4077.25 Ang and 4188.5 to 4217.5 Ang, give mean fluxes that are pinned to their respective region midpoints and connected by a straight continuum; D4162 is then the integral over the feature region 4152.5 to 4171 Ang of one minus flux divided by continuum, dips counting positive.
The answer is 0.9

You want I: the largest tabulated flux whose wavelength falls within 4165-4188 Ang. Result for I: 12.82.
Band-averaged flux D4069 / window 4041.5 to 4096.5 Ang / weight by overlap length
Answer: 11.5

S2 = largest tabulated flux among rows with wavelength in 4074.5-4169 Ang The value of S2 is 13.12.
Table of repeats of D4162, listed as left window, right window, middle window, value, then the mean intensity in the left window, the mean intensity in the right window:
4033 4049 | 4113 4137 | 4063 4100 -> 0.3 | 11.7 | 11.5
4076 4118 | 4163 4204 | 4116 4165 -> 1.0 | 11.4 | 11.4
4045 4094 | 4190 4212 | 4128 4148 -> 1.3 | 11.5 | 11.8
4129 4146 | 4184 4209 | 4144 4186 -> 0.5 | 10.9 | 11.8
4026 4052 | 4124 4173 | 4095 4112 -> 1.1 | 11.8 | 11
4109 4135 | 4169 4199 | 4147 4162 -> 0.6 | 11.6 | 11.5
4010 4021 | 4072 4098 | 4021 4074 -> 1.8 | 12.2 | 11.7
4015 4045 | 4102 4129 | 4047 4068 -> 0.9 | 12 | 11.4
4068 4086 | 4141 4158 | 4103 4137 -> -0.8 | 11.6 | 10.8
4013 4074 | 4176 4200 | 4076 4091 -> -0.5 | 11.7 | 11.6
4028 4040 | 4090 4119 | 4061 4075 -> 0.4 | 12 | 11.2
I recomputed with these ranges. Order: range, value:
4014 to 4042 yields 13.24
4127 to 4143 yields 11.8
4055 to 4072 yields 12.28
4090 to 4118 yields 12.56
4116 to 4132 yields 12.37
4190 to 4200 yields 12.11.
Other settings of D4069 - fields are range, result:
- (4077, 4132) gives 11.5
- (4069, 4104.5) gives 11.4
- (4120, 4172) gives 11.1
